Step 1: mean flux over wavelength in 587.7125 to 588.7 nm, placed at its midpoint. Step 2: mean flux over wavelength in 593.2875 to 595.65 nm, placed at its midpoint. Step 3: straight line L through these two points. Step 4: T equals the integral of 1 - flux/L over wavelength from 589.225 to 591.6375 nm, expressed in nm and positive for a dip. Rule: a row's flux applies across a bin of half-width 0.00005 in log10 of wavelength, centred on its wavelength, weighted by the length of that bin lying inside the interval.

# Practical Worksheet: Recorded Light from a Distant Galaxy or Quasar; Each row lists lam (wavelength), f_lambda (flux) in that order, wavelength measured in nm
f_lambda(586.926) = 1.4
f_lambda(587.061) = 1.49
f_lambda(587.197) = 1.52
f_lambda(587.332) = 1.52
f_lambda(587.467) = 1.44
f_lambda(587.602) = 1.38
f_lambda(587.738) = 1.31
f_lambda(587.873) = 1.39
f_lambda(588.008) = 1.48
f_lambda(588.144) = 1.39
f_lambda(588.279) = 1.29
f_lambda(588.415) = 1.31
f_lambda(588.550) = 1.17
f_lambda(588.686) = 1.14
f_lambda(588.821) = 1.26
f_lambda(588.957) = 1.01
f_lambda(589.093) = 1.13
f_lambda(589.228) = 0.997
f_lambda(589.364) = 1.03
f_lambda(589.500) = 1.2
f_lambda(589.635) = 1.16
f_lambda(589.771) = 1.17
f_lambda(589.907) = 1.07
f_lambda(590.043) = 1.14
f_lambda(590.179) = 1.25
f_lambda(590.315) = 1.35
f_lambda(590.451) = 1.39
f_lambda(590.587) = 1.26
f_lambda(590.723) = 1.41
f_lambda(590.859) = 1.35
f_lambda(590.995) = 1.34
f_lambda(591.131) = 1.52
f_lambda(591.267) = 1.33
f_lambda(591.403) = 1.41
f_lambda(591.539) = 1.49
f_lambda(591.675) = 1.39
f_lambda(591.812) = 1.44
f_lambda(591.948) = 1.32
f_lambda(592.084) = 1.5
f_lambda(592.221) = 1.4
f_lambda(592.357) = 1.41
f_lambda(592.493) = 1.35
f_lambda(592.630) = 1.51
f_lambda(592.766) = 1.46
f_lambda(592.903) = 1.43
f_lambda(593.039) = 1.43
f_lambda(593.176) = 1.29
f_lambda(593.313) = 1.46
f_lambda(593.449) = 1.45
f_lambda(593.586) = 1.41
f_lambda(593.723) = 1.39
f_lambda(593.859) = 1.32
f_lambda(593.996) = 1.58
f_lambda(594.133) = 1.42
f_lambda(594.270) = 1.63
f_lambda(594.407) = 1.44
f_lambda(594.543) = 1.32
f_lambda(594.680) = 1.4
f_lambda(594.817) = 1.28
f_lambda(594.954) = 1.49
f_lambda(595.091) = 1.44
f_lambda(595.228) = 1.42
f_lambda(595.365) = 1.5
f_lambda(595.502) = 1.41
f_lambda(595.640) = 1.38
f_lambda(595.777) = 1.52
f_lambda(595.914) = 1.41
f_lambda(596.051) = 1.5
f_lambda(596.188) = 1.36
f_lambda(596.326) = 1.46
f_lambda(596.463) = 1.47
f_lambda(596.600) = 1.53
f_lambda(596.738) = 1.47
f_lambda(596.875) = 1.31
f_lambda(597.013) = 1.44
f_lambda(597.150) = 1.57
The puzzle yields 0.14 nm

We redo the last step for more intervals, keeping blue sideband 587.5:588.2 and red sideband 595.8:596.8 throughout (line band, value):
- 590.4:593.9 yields 0.06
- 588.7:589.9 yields 0.24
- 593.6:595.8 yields 0.02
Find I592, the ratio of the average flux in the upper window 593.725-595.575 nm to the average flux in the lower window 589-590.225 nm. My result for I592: 1.28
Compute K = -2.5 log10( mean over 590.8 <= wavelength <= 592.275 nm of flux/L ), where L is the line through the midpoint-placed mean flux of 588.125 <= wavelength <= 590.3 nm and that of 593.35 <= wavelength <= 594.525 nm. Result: -0.08 mag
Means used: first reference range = 1.17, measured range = 1.41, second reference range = 1.45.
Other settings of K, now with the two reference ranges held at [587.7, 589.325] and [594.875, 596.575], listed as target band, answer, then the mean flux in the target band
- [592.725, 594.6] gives -0.03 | 1.43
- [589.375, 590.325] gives 0.09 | 1.17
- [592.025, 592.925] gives -0.07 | 1.44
